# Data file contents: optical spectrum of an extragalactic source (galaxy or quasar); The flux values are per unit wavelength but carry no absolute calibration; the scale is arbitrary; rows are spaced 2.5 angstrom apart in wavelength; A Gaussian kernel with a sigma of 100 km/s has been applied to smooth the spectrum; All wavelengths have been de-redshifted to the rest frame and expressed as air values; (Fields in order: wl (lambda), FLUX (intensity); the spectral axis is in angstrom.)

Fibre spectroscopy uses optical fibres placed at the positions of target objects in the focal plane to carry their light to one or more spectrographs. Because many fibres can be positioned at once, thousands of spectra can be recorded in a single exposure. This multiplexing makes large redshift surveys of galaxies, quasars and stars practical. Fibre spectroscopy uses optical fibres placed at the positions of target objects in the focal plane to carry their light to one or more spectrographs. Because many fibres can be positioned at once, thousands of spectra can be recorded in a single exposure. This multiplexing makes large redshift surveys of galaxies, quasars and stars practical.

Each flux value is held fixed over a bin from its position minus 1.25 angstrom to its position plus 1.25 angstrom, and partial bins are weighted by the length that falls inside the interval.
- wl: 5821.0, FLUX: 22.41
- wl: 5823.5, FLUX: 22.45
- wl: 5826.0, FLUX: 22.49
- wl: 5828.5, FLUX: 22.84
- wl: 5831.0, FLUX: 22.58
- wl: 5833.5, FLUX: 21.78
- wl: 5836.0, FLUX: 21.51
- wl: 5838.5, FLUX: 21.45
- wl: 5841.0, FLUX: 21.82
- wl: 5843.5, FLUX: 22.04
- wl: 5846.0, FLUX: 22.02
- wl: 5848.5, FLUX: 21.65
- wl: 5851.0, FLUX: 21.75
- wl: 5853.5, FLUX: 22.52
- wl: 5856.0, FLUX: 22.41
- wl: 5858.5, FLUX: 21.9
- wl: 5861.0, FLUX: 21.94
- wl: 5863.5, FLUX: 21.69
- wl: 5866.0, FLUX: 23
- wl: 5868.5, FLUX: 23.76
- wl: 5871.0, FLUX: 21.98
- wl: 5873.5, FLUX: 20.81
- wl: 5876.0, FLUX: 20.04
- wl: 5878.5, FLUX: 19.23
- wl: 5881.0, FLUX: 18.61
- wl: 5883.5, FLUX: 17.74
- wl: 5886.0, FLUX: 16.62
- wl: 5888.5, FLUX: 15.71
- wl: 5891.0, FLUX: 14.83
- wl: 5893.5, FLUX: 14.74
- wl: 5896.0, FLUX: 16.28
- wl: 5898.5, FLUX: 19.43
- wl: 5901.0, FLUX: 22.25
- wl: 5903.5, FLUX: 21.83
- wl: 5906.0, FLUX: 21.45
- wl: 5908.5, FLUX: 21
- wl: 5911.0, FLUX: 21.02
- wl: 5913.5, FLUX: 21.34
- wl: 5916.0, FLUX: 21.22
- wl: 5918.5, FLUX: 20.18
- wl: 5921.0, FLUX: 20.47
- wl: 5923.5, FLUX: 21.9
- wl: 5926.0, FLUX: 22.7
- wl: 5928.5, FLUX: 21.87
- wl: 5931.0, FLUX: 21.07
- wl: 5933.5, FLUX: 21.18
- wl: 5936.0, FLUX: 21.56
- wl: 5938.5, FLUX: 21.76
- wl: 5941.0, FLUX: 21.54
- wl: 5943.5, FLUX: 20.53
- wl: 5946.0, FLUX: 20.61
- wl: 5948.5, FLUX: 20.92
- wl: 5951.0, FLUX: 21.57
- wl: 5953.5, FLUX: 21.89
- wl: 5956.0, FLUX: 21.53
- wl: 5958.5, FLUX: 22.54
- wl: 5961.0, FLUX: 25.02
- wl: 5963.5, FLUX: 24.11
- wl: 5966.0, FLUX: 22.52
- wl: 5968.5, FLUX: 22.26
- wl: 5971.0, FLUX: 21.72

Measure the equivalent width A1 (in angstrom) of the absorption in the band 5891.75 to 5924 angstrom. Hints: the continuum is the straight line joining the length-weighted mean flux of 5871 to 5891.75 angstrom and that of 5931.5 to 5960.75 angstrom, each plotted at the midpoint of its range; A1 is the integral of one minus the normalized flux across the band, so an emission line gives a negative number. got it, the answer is -0.8 angstrom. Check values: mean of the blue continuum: 18.3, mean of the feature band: 20.1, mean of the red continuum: 21.5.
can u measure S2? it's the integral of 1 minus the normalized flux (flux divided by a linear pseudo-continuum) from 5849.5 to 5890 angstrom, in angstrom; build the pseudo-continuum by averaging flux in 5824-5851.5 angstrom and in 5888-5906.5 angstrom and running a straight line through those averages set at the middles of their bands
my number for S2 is -1.1 angstrom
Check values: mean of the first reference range 22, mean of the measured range 20.6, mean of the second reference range 18.3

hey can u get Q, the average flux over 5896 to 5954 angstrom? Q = 21.2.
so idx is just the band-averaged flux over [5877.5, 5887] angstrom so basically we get 18.1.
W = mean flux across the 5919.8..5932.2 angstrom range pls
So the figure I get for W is 21.6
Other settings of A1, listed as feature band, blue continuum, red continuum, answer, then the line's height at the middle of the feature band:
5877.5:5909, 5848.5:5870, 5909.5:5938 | 4.9 angstrom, 21.8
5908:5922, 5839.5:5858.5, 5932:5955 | 0.4 angstrom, 21.5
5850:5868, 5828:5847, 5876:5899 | -2.2 angstrom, 19.9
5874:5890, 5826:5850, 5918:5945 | 2.7 angstrom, 21.7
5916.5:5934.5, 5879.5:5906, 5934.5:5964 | -1.0 angstrom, 20.3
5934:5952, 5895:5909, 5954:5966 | 0.9 angstrom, 22.3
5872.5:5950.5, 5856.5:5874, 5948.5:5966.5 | 8.4 angstrom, 22.4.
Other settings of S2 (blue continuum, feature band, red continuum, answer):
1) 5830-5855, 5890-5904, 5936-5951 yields 2.2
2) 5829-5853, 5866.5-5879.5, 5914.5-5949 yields 0.2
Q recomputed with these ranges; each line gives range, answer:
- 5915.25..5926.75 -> 21.2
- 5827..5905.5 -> 20.6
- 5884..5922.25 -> 19.2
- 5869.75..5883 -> 20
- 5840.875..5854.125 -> 22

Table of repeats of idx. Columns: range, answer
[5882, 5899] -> 16.4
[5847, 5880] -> 21.7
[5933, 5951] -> 21.2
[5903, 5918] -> 21.2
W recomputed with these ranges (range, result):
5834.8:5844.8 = 21.7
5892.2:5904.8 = 18.9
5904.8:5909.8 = 21.2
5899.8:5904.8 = 22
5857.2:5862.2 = 21.9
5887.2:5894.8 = 15.1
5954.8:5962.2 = 23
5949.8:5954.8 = 21.7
